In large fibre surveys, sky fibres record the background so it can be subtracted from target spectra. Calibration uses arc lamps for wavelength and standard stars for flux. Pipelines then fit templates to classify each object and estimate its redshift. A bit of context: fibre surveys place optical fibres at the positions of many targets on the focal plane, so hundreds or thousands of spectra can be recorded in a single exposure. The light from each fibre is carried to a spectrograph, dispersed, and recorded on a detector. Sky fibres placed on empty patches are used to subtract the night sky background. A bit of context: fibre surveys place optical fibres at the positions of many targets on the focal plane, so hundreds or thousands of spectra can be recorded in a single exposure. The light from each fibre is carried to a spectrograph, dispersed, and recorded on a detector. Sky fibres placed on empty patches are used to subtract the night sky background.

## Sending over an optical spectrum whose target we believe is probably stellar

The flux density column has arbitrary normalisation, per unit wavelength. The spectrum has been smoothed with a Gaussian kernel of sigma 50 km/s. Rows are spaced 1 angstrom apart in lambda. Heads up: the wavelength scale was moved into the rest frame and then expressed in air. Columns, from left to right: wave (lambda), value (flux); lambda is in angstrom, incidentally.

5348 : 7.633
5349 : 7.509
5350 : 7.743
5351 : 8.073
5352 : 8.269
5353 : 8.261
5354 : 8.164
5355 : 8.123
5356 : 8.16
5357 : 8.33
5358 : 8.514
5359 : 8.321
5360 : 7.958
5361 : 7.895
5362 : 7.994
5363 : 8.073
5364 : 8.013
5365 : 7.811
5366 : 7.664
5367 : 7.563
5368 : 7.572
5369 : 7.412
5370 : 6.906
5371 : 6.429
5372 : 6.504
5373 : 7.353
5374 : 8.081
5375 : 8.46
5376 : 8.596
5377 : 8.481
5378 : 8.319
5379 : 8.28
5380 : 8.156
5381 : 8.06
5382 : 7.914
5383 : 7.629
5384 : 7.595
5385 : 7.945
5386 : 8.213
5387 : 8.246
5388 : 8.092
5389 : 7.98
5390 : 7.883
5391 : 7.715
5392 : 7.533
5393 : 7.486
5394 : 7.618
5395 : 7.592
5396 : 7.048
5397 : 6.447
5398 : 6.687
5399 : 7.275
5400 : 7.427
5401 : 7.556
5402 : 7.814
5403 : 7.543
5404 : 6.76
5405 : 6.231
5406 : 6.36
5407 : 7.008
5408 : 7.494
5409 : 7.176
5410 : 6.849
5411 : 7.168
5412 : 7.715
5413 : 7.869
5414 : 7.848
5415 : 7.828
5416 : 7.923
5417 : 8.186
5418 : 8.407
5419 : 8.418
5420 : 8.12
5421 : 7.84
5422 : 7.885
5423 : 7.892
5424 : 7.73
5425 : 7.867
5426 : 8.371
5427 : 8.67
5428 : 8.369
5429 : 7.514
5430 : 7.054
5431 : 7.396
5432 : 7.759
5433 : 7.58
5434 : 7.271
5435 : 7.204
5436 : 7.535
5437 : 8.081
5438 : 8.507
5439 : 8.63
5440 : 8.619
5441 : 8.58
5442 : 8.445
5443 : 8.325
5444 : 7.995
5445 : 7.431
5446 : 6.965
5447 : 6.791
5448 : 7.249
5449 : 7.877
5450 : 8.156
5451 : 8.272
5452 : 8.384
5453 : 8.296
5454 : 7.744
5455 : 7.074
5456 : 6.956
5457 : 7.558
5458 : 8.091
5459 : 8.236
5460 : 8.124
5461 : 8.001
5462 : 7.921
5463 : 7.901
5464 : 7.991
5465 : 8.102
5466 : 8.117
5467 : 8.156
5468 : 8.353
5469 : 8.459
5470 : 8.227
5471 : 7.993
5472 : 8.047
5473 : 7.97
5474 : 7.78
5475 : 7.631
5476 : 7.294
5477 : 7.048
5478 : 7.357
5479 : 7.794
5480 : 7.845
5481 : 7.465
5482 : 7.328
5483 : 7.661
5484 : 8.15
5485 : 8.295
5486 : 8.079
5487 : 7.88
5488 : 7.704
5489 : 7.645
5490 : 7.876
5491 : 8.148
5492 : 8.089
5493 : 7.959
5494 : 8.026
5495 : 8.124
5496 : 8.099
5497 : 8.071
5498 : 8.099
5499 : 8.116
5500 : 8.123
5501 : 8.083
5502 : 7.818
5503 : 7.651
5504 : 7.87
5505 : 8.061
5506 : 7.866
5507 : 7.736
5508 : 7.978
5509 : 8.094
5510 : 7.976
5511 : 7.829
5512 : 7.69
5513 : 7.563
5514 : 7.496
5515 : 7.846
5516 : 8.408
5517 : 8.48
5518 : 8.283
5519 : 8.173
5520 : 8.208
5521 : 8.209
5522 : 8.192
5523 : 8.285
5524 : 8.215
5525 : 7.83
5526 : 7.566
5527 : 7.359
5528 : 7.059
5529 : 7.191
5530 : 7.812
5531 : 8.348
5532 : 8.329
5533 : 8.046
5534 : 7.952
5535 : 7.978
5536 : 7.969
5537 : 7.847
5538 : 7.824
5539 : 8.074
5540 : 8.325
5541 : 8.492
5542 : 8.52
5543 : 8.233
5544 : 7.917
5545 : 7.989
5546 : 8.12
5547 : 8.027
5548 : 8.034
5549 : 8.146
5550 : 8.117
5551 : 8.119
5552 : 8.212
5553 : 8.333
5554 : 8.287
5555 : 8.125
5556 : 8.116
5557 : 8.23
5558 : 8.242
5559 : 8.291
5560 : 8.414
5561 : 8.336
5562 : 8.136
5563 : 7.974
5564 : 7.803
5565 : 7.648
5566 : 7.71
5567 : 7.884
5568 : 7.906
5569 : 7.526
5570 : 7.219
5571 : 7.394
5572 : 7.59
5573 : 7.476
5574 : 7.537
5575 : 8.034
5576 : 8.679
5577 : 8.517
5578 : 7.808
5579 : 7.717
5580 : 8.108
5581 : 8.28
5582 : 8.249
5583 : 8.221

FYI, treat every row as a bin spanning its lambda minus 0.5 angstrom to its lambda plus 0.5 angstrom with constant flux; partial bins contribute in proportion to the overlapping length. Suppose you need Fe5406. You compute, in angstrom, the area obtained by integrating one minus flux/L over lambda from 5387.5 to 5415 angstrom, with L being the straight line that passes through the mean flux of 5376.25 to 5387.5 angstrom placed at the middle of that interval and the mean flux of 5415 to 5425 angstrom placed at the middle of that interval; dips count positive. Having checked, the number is 2.41 angstrom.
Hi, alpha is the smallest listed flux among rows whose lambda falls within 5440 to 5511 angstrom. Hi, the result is 6.791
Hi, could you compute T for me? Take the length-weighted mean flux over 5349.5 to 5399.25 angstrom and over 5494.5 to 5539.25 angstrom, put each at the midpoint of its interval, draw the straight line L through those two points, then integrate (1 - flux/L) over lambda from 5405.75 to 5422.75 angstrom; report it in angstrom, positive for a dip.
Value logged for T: 0.38 angstrom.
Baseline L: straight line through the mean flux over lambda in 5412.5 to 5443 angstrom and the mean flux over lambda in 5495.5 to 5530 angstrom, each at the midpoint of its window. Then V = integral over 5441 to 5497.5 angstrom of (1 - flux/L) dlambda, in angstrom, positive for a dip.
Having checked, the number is 0.6 angstrom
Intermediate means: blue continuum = 7.99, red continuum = 7.93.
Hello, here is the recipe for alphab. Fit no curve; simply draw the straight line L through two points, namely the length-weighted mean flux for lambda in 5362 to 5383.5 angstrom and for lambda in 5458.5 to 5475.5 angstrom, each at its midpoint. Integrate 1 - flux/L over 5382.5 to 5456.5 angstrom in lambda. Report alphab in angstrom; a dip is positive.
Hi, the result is 2.1 angstrom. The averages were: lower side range 7.78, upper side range 8.06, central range 7.69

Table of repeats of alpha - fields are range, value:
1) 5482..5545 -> 7.059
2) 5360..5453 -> 6.231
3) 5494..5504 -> 7.651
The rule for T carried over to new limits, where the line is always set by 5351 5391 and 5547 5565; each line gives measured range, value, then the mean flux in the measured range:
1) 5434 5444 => -0.18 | 8.16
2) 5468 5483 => 0.57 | 7.75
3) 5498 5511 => 0.23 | 7.95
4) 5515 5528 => 0.10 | 8.05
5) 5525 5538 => 0.53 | 7.79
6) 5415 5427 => -0.13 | 8.07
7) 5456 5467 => 0.10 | 7.96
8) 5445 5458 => 0.65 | 7.62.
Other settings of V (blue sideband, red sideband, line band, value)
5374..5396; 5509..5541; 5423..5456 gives 0.47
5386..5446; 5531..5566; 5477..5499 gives 0.14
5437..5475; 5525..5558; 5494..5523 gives -0.02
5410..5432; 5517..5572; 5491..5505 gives -0.10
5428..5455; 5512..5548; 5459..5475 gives -0.38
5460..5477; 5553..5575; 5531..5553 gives -0.54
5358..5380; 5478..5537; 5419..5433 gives -0.05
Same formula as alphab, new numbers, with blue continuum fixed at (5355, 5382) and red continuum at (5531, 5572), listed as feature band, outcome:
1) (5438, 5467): 0.1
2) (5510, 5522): 0.0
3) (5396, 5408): 1.3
